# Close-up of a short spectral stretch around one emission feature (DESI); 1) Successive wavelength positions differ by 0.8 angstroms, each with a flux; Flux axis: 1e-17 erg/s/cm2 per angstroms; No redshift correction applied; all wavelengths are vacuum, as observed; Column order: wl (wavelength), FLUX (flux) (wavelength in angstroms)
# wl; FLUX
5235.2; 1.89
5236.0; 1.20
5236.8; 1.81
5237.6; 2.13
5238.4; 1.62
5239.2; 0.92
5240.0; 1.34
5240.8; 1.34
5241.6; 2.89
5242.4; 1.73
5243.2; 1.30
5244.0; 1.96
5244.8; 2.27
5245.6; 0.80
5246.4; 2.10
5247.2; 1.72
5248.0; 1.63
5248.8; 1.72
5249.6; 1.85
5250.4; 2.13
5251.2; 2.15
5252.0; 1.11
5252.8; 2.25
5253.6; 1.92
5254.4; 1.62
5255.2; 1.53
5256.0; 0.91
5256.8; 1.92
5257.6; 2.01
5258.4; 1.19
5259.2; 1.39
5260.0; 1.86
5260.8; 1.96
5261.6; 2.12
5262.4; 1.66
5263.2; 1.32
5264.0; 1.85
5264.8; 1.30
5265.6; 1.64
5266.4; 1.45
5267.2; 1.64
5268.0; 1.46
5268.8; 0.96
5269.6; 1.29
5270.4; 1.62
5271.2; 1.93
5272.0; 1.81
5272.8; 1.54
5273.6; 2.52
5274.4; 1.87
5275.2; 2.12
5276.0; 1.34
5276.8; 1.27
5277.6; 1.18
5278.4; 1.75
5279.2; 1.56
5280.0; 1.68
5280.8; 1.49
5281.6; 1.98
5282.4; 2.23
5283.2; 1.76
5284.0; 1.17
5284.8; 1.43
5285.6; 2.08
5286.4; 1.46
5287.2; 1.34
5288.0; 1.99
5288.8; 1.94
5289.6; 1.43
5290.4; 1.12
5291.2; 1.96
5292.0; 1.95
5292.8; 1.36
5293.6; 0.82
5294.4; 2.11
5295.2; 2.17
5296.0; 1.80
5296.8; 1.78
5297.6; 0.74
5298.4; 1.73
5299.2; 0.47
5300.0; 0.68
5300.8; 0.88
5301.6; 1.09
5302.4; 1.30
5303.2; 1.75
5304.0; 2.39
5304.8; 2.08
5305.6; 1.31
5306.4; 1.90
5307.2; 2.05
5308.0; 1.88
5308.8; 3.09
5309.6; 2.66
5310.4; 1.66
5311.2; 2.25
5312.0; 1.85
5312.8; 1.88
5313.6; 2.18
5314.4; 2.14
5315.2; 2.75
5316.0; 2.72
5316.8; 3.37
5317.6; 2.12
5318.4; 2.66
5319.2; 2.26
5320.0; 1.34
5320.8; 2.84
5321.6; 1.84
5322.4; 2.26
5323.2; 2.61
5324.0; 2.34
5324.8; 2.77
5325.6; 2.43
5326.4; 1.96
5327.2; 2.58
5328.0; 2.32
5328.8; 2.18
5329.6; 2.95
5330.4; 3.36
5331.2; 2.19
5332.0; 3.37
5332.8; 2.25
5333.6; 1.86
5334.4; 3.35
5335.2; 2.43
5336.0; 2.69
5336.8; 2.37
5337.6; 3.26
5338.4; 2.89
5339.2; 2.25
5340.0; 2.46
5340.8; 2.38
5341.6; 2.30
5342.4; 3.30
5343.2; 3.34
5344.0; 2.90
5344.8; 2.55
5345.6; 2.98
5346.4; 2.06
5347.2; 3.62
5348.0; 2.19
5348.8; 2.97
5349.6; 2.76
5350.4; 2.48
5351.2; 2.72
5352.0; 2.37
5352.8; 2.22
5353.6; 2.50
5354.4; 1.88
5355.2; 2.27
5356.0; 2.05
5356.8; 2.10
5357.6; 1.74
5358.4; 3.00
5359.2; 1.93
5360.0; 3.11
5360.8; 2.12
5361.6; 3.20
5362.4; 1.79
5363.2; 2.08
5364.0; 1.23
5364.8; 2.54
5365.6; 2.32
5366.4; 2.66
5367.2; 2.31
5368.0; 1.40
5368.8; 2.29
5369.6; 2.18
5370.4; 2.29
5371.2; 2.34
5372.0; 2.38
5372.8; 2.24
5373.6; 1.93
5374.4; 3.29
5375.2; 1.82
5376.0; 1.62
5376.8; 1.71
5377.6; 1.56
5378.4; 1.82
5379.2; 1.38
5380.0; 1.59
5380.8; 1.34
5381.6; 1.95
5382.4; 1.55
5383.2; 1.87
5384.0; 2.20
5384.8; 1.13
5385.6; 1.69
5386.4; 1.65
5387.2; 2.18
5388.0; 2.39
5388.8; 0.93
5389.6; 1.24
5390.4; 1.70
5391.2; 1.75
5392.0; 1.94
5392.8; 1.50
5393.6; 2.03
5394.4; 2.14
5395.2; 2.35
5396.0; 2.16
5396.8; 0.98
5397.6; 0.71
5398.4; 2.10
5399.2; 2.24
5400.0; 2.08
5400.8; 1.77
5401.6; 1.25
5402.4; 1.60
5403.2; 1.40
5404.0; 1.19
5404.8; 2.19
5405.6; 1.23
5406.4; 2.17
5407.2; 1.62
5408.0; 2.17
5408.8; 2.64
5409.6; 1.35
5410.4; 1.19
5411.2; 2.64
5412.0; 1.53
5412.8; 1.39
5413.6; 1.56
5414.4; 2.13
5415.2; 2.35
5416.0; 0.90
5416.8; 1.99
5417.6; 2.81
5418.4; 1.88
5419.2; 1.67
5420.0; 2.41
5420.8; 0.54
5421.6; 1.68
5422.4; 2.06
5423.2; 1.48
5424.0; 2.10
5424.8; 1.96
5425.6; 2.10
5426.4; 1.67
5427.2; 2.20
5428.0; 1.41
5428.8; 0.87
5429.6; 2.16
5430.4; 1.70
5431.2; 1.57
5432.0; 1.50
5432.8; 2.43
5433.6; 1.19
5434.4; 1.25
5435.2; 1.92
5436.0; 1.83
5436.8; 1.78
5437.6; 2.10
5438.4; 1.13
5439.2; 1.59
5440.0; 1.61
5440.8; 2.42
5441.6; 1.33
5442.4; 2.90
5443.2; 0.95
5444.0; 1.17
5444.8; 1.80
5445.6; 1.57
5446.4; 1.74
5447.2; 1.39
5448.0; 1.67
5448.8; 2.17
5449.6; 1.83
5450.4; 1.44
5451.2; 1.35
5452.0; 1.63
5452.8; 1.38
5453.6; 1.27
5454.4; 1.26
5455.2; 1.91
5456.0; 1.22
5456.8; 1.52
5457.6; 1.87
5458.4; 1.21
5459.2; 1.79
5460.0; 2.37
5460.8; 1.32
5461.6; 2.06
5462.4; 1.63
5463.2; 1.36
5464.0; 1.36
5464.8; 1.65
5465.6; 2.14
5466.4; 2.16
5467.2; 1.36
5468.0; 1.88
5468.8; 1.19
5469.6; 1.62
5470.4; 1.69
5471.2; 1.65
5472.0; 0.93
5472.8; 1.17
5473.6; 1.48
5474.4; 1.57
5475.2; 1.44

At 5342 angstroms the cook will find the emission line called Mg II 2798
